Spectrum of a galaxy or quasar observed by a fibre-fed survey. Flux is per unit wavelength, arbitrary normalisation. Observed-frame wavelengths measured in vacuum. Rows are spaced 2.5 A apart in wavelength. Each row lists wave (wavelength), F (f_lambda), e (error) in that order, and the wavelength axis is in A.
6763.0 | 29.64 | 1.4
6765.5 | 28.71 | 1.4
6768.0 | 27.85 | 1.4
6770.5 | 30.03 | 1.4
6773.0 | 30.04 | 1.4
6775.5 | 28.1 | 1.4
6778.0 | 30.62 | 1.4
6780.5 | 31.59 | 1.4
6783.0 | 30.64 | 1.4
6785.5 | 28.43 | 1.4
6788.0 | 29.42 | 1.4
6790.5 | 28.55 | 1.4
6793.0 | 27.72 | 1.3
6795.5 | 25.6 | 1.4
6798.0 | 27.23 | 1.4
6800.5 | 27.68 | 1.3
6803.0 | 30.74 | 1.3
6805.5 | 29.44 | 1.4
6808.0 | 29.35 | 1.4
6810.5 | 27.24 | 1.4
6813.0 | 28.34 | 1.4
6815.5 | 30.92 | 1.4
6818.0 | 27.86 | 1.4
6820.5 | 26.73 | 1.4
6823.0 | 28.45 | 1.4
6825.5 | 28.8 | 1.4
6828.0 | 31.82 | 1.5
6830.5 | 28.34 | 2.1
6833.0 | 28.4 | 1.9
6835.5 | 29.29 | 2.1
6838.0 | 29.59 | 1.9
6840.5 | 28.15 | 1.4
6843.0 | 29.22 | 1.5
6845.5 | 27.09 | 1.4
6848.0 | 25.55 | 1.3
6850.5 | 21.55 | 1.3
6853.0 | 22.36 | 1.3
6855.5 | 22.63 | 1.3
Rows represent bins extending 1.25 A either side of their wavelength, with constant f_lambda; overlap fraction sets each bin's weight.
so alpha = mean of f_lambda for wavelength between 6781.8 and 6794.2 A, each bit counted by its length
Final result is 29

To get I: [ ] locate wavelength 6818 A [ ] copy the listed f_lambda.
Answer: 27.86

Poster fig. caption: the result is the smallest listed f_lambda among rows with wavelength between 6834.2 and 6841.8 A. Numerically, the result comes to 28.15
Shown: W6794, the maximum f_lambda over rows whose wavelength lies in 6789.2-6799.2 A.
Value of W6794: 28.55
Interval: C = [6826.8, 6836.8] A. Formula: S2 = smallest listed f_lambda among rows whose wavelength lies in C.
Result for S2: 28.34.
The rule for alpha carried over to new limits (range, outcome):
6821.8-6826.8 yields 28.7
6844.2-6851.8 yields 24.7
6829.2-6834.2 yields 28.4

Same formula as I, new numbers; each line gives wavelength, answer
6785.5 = 28.43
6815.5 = 30.92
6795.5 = 25.6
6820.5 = 26.73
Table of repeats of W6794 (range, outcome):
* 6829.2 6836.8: 29.29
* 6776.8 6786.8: 31.59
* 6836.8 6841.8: 29.59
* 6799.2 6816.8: 30.92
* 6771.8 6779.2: 30.62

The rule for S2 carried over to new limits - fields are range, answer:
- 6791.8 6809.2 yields 25.6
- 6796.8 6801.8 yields 27.23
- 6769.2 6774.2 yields 30.03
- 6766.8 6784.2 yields 27.85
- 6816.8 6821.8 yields 26.73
